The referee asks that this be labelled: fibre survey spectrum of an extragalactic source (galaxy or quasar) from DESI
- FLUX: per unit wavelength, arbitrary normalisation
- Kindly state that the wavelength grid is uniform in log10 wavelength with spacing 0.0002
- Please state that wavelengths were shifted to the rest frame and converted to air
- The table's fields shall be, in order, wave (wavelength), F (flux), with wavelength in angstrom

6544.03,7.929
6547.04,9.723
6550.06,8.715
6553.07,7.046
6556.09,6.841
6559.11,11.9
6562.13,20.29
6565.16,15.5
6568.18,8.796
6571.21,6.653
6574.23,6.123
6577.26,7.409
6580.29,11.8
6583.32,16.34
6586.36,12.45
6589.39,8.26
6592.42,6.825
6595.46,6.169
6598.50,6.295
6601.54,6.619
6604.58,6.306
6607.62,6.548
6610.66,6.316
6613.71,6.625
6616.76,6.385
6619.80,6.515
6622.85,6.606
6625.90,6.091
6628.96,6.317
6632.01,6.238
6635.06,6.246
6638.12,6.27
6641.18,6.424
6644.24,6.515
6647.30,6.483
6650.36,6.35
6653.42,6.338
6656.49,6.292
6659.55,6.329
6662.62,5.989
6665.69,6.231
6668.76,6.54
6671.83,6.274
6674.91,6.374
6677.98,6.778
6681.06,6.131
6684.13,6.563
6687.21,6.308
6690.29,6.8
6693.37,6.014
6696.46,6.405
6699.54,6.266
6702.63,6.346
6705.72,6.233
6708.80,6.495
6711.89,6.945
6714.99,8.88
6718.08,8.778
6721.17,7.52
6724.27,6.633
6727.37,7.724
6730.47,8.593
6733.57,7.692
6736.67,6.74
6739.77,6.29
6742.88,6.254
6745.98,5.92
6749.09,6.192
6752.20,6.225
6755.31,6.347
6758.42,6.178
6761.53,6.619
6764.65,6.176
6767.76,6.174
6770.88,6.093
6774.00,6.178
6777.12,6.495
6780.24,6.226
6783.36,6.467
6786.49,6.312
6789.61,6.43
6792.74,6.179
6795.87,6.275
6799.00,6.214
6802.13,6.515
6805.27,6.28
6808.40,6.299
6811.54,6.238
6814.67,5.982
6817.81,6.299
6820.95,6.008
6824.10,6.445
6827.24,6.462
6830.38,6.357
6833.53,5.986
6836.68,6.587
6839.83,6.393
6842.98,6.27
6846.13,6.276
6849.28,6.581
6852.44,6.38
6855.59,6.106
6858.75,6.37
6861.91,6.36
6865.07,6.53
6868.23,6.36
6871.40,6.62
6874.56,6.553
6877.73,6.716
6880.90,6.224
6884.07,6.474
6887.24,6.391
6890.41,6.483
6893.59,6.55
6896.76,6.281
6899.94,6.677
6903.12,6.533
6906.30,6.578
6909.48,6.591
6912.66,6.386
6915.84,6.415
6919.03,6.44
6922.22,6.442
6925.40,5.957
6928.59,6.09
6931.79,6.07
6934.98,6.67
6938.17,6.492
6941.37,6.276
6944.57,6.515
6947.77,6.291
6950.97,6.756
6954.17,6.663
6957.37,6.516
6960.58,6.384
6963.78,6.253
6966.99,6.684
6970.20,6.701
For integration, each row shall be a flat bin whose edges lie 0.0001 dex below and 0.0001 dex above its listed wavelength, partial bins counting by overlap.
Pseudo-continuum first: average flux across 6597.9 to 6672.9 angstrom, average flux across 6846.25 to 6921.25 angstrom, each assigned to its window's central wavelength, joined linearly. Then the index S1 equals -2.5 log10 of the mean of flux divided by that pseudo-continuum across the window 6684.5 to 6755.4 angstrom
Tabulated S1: -0.08 mag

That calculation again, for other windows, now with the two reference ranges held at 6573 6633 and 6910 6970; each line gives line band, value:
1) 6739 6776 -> 0.139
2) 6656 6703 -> 0.158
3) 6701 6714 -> 0.102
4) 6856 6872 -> 0.046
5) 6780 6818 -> 0.104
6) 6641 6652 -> 0.160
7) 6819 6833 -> 0.088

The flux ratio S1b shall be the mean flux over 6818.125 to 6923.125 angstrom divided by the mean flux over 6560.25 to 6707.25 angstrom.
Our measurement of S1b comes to 0.87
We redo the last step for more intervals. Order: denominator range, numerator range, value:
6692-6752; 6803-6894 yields 0.92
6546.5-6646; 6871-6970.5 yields 0.78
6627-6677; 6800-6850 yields 1.00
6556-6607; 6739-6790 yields 0.65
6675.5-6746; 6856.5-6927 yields 0.93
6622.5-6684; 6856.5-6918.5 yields 1.02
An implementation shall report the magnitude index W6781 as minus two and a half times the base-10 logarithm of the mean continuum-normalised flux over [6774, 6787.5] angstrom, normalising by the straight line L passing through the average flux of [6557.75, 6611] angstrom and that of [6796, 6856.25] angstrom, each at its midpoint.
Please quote 0.09 mag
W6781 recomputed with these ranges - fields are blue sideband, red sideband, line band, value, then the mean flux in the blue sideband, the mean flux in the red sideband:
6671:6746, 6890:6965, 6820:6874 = 0.037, 6.86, 6.43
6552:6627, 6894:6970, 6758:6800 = 0.183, 8.69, 6.44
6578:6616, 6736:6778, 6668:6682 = 0.141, 8.31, 6.26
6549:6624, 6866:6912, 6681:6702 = 0.246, 8.78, 6.5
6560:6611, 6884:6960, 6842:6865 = 0.113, 9.43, 6.44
